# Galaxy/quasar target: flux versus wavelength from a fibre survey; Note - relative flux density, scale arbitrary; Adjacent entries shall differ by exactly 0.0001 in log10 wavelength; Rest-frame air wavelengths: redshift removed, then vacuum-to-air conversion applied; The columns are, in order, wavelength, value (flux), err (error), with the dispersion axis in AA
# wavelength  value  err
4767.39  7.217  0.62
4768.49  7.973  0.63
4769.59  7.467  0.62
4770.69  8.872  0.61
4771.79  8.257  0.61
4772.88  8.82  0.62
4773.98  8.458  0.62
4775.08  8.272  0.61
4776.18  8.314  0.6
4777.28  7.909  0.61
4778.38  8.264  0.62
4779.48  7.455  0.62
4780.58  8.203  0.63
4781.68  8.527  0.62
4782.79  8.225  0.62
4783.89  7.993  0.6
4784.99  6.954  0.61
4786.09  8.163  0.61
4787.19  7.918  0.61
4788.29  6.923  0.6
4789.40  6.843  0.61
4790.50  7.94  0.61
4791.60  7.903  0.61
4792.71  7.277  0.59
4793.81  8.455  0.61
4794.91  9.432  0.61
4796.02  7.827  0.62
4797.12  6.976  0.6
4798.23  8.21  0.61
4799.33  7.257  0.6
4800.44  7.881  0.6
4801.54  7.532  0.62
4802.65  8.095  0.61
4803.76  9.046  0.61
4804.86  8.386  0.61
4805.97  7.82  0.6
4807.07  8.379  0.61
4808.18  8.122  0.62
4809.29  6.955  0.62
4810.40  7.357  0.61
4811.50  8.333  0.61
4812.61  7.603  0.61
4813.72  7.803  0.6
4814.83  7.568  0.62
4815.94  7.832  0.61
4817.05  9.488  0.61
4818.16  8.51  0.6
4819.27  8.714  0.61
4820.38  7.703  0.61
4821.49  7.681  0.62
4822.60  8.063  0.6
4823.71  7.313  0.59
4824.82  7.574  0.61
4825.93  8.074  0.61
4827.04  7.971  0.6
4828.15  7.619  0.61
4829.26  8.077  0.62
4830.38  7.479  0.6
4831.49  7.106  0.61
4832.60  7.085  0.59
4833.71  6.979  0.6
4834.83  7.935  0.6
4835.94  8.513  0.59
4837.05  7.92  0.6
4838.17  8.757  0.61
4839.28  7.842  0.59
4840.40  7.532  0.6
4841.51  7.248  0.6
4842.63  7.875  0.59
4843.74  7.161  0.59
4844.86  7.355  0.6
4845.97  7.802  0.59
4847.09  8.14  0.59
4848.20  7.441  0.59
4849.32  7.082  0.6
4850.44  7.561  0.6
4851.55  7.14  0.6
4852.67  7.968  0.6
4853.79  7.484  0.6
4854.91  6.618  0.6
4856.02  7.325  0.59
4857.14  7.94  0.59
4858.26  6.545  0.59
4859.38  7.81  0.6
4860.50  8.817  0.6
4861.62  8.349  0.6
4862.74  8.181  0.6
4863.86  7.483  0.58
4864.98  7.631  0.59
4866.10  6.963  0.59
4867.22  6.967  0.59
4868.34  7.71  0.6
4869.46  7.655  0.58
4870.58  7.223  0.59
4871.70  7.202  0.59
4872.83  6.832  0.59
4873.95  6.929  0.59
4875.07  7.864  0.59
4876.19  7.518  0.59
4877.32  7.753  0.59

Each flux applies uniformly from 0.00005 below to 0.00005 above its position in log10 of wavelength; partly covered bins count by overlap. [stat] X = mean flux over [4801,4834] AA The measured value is 7.88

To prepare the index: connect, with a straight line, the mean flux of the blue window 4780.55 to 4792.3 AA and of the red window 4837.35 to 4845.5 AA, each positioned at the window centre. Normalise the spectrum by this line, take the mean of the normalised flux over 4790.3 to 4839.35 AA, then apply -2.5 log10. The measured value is -0.028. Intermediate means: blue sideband 7.75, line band 7.92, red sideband 7.69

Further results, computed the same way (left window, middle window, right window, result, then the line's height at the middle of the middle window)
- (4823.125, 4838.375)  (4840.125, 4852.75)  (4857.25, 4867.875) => 0.025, 7.69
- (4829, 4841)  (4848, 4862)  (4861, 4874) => 0.004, 7.56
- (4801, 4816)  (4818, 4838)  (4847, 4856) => -0.017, 7.68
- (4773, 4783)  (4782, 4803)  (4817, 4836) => 0.042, 8.09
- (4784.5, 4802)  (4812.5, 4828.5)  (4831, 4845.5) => -0.042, 7.68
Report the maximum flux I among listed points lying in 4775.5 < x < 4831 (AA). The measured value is 9.488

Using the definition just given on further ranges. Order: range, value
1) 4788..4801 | 9.432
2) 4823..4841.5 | 8.757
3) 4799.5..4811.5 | 9.046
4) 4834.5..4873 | 8.817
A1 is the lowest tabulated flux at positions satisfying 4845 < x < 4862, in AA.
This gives 6.545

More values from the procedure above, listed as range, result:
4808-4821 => 6.955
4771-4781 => 7.455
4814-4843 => 6.979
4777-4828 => 6.843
